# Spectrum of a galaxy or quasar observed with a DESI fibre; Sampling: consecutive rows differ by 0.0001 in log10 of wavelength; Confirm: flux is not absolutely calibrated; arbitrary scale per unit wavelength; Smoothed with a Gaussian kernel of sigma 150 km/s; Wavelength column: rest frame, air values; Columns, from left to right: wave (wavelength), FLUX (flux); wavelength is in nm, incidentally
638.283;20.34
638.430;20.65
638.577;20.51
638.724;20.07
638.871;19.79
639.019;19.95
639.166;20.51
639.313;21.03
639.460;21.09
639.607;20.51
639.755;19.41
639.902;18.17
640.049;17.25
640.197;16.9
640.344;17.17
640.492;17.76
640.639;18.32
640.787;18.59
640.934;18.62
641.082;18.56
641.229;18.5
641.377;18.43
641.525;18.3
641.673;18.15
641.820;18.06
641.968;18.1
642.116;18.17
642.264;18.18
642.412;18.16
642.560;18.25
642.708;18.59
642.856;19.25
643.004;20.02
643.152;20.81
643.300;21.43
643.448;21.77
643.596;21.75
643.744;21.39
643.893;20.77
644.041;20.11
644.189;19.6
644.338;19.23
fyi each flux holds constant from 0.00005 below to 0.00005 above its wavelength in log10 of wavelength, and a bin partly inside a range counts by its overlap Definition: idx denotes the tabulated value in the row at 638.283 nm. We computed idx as 20.34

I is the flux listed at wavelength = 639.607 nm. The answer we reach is 20.51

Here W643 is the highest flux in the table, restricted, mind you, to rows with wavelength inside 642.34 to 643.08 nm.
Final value 20.02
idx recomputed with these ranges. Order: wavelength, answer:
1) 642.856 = 19.25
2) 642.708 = 18.59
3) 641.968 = 18.1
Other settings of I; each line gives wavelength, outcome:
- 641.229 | 18.5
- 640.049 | 17.25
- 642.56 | 18.25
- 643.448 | 21.77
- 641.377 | 18.43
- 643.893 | 20.77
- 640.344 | 17.17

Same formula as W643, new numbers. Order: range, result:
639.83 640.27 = 18.17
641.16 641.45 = 18.5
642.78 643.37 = 21.43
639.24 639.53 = 21.09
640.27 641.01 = 18.62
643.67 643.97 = 21.39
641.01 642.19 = 18.56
